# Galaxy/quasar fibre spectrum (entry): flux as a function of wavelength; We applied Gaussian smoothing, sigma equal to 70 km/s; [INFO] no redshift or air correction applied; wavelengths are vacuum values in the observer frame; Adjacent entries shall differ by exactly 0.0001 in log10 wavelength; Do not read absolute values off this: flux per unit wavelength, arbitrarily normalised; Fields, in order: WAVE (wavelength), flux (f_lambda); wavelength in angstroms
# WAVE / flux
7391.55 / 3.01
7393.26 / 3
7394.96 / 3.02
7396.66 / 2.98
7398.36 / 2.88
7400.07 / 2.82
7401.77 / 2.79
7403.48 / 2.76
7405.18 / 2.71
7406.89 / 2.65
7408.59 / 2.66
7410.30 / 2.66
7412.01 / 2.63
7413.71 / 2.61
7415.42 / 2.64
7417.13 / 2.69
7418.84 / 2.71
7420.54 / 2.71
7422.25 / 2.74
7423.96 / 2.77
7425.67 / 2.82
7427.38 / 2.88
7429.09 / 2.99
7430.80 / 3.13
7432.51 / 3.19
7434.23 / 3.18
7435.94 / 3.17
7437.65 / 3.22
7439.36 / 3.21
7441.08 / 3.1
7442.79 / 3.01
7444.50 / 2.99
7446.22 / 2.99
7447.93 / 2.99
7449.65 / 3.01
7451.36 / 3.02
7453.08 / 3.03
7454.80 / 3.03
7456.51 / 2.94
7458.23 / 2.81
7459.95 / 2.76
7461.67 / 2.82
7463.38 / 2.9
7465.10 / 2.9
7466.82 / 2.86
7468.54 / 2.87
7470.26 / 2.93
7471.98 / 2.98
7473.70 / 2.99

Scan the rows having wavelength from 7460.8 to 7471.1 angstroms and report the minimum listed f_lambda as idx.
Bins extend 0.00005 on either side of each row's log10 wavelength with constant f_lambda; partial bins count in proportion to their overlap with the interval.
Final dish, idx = 2.82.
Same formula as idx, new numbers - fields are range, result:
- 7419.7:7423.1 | 2.71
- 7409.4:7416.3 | 2.61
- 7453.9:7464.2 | 2.76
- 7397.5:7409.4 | 2.65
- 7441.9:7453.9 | 2.99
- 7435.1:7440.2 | 3.17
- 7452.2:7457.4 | 2.94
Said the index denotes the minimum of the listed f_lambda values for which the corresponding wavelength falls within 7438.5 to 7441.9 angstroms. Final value 3.1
